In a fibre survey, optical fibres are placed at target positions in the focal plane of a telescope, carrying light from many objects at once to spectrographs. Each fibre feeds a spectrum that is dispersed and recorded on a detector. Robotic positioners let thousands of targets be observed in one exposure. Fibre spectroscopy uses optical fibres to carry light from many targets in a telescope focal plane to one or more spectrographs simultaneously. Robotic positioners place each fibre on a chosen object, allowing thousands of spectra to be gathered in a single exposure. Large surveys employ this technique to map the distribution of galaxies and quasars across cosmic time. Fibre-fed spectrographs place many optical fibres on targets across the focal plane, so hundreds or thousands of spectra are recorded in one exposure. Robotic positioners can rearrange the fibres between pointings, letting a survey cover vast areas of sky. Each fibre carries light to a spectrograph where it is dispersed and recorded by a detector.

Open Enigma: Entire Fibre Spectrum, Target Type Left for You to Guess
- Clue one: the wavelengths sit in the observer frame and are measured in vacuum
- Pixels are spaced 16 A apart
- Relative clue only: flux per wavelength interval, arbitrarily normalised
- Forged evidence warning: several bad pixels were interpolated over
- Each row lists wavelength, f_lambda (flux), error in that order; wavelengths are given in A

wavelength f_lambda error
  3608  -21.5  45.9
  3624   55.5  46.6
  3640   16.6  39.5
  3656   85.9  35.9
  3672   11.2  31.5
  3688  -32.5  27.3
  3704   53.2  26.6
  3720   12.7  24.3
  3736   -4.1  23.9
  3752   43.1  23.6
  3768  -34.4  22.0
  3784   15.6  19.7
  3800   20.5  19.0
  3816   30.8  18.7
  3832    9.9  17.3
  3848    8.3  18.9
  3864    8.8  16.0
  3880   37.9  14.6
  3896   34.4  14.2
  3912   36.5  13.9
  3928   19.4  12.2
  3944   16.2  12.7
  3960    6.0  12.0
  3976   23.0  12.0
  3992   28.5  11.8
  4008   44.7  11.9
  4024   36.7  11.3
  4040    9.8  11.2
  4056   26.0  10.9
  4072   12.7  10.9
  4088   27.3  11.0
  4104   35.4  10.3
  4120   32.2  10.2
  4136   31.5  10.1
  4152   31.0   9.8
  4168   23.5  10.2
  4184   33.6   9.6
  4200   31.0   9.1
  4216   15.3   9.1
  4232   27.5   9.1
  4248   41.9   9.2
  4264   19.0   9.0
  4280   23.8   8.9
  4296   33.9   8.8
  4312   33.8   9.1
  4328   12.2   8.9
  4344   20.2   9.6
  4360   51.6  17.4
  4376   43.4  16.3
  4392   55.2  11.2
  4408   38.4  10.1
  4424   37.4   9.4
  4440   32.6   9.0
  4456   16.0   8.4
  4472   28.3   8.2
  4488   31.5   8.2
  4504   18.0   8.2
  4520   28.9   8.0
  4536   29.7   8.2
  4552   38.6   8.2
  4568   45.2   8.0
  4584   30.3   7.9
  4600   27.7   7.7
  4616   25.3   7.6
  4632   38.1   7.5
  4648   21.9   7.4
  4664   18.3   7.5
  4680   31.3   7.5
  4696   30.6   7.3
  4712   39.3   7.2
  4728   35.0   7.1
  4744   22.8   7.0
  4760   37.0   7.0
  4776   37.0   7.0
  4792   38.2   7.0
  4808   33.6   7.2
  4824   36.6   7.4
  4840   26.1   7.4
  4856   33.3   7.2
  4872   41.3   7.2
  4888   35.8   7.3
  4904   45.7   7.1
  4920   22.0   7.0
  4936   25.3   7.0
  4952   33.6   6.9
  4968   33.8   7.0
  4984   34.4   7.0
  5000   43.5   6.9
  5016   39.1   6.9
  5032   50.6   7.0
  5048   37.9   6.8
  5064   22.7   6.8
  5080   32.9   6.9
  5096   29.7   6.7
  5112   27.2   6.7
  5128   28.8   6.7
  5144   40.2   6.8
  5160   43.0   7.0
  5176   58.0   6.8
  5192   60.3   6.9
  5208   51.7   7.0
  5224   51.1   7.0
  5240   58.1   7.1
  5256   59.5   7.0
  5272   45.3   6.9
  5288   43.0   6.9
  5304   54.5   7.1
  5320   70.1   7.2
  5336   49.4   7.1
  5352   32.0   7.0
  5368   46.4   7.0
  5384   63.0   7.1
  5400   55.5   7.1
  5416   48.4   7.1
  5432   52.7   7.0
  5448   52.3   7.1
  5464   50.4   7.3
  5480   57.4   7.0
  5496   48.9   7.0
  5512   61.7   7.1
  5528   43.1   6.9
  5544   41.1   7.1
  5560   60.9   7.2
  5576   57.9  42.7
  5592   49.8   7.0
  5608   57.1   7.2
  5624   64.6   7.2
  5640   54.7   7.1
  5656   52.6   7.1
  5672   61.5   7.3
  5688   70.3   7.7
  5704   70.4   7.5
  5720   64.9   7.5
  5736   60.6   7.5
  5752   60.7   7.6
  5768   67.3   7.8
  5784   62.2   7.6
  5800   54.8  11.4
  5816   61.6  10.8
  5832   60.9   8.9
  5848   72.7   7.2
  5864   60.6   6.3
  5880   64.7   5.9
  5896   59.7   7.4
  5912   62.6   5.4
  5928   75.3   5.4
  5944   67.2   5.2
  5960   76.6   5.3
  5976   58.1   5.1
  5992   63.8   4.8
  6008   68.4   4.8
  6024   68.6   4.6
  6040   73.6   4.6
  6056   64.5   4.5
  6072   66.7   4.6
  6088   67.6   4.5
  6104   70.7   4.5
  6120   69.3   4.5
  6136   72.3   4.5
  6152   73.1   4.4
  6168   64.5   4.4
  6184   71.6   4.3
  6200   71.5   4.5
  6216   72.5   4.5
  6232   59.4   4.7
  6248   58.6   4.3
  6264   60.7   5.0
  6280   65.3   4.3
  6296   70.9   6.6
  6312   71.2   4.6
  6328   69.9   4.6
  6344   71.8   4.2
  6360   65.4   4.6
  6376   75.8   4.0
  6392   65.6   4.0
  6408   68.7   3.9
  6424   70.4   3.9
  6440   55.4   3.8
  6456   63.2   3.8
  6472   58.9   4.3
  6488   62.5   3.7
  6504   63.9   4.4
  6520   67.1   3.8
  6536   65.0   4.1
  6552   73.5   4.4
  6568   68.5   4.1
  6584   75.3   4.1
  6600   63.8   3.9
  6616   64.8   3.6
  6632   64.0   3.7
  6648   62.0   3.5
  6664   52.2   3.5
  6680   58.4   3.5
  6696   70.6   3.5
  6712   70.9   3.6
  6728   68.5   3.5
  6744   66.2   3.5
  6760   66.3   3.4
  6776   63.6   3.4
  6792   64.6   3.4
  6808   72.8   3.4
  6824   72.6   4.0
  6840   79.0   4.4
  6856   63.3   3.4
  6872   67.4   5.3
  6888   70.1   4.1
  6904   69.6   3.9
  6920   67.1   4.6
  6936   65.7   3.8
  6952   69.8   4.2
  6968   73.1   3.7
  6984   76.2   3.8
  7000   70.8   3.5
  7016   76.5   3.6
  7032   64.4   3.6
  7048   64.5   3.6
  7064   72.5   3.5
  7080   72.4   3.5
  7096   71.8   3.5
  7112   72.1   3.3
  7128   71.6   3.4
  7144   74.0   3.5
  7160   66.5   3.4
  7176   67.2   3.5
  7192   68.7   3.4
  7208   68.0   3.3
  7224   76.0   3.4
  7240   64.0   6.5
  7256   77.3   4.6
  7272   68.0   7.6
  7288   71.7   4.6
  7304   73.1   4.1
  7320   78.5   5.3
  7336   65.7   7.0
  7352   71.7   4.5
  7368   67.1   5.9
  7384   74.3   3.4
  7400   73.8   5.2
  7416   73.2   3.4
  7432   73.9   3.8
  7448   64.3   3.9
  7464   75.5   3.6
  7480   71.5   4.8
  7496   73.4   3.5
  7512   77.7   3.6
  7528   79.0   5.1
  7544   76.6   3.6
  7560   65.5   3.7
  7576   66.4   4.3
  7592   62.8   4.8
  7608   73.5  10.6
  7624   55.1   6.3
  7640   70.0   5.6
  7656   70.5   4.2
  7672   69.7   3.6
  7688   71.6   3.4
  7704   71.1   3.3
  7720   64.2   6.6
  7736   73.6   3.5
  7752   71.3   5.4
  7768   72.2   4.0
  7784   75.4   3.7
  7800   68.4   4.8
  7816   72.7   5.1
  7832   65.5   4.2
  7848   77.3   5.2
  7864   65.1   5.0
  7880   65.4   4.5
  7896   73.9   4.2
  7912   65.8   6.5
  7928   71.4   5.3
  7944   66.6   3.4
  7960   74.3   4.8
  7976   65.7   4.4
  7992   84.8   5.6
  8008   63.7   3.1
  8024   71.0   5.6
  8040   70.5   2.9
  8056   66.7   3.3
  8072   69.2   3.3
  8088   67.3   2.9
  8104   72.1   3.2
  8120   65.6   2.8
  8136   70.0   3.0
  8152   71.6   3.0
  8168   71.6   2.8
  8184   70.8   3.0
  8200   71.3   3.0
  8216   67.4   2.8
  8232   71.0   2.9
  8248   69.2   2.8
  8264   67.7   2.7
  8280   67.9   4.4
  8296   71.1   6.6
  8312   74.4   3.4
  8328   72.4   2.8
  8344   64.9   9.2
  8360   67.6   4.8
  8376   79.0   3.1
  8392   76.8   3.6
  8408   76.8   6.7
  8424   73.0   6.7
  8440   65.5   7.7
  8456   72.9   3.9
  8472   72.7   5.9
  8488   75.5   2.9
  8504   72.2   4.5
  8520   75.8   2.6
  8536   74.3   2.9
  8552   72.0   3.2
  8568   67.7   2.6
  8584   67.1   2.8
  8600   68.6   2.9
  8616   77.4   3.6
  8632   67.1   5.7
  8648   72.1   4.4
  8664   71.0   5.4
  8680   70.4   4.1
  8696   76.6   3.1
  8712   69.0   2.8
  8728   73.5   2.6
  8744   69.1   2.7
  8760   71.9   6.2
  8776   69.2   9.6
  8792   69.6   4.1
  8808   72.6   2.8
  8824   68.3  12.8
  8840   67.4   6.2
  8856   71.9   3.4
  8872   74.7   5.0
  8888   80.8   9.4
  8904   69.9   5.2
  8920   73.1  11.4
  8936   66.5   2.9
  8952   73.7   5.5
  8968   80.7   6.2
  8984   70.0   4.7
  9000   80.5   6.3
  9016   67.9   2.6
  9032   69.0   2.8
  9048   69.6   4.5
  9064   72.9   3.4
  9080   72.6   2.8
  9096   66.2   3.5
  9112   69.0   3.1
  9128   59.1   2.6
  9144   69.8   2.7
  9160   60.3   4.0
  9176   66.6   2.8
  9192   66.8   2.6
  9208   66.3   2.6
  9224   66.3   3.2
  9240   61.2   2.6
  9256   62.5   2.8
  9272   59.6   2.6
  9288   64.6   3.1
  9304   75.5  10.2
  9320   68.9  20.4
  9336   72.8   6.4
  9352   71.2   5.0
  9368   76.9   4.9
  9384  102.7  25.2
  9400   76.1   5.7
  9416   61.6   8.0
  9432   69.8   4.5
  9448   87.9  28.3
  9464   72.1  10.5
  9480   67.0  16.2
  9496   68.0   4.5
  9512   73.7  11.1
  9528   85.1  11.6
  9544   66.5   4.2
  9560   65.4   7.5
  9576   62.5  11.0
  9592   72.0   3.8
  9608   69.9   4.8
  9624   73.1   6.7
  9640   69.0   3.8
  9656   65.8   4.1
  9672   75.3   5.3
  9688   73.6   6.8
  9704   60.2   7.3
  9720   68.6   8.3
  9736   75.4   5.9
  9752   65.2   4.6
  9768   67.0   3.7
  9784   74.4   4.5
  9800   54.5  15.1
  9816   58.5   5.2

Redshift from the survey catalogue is 0.287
